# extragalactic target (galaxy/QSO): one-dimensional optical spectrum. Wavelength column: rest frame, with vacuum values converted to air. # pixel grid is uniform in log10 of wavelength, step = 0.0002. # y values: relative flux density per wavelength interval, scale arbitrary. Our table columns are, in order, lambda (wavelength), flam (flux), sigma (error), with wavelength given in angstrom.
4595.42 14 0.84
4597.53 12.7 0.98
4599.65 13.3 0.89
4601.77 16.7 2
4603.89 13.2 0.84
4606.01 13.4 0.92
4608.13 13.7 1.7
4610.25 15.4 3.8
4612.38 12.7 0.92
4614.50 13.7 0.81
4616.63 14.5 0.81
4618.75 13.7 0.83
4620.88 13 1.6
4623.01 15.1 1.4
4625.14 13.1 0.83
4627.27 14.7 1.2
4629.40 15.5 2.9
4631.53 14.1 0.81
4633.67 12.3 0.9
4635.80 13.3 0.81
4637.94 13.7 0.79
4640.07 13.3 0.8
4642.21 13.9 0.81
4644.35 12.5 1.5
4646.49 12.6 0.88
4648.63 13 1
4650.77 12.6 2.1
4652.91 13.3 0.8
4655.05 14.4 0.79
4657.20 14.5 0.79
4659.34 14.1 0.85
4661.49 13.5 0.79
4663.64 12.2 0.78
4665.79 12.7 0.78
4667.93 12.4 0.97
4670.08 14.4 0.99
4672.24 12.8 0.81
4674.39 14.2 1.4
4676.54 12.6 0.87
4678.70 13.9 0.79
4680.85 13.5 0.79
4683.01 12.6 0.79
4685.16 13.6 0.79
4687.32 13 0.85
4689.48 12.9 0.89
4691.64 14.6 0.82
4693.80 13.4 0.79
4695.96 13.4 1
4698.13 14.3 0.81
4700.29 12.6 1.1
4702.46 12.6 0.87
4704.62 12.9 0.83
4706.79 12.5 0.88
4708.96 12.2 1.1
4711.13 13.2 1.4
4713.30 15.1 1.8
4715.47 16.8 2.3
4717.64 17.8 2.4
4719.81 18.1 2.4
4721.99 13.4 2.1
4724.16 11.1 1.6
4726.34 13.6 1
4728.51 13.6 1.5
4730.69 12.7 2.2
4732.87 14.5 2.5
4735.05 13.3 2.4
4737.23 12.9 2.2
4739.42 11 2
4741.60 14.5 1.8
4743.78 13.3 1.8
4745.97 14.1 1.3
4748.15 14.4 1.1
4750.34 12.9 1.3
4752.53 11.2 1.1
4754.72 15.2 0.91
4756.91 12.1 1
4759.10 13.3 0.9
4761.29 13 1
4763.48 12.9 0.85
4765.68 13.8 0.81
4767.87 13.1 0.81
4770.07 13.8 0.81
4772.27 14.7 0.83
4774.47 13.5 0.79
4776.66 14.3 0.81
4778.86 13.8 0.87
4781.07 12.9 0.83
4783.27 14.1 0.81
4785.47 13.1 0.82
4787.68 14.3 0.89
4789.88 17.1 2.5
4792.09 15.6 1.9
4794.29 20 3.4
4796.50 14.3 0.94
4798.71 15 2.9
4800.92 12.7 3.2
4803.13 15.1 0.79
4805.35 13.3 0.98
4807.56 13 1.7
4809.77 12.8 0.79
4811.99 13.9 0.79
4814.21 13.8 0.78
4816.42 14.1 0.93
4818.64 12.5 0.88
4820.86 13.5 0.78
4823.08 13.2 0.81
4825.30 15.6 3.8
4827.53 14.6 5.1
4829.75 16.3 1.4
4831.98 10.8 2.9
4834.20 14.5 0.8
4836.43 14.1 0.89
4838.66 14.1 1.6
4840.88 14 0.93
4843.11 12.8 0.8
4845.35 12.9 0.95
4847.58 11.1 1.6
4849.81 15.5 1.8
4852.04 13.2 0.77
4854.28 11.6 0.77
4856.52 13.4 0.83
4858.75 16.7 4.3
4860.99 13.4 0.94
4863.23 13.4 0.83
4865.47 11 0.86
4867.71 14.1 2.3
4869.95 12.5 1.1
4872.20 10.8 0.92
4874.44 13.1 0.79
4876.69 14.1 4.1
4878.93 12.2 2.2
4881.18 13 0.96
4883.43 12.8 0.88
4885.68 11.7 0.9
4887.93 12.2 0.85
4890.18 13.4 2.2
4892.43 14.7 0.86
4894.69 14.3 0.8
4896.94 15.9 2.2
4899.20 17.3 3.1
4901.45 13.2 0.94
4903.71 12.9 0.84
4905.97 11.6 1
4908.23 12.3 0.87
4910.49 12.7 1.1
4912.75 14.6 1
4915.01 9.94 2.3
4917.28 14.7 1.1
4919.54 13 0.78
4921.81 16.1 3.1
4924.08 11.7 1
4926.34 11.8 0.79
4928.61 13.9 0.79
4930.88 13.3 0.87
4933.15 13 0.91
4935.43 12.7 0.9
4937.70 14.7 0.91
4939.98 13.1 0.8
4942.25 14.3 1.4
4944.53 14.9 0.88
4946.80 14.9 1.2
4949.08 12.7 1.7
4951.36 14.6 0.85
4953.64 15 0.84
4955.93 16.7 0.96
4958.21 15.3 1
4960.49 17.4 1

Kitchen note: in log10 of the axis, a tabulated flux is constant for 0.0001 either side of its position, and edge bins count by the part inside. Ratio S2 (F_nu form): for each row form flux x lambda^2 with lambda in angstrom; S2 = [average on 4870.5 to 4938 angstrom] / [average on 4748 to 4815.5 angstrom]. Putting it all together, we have 1.0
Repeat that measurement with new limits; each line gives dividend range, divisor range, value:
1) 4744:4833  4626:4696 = 1.09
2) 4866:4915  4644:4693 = 1.09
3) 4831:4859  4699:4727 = 1.01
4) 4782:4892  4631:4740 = 1.08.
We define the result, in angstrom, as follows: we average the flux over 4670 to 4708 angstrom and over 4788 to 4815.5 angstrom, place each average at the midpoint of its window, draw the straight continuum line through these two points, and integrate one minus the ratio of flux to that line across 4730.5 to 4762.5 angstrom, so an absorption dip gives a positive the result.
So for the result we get 1.8 angstrom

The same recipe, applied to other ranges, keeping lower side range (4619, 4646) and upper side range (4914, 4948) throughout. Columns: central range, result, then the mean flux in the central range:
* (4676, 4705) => 0.73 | 13.3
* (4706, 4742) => -0.74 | 13.9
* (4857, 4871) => 0.01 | 13.5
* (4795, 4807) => -0.58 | 14.2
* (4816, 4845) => -0.59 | 13.8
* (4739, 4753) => 0.38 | 13.2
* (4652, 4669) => 0.34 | 13.4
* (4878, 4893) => 0.79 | 12.8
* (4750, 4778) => 0.43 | 13.4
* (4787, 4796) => -2.07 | 16.7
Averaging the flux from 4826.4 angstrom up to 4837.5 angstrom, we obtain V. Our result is 14.1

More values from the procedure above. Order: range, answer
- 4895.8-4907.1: 14.2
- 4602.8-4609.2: 13.5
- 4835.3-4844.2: 13.8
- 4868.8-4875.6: 12.1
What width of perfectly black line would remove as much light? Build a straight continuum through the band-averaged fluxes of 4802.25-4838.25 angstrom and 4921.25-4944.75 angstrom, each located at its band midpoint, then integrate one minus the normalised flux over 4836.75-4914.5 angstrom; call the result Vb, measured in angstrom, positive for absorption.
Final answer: 2.04 angstrom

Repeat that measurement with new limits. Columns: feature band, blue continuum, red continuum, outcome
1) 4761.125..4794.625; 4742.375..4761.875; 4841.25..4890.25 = -2.7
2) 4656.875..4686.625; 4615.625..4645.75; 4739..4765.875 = 0.6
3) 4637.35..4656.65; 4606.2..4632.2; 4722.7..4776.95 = 0.9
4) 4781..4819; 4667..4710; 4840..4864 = -2.9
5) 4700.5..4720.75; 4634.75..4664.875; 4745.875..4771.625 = -1.7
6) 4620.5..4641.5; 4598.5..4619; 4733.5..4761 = 0.1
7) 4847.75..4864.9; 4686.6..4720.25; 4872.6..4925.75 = -0.2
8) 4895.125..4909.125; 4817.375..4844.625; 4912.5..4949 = -0.3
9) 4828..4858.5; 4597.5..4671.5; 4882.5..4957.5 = 0.3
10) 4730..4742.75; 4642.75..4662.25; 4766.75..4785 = 0.4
